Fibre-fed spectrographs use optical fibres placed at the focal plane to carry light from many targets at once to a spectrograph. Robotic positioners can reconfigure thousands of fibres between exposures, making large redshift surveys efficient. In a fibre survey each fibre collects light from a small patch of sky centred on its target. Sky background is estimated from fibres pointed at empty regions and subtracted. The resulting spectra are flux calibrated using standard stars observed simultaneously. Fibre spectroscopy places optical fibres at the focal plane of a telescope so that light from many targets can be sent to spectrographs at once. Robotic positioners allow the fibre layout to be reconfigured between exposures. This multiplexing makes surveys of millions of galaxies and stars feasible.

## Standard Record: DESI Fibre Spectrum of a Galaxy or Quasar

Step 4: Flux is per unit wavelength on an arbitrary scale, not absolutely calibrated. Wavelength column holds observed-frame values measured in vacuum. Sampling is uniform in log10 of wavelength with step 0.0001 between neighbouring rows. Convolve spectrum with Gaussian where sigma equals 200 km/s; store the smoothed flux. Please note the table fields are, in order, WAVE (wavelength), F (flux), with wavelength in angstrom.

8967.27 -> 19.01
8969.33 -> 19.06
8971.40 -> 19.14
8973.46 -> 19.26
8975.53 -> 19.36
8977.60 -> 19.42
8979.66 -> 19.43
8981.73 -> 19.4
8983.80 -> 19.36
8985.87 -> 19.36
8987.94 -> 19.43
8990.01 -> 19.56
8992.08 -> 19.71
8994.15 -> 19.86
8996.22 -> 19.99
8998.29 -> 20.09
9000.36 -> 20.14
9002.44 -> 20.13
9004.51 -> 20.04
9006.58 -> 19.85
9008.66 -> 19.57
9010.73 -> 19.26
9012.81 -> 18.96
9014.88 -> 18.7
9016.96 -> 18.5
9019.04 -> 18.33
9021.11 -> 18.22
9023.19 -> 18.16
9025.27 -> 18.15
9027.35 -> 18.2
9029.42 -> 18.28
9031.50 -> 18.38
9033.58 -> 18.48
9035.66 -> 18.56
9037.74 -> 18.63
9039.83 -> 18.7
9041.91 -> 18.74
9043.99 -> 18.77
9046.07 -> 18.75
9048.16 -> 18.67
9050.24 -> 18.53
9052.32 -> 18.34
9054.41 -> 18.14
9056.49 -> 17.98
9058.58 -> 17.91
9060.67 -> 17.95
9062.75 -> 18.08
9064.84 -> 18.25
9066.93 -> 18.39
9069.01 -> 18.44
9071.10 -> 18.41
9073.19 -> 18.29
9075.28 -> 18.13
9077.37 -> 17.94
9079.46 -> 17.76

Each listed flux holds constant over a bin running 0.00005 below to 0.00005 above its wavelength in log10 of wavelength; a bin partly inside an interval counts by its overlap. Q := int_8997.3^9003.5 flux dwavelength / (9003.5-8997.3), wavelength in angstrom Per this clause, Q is 20.1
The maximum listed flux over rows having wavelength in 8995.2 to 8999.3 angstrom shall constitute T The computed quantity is 20.09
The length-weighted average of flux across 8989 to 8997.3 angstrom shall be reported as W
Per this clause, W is 19.8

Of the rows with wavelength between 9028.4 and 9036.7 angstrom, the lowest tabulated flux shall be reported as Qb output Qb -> 18.28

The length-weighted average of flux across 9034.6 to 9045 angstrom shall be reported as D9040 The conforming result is 18.7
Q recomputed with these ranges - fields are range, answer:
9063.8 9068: 18.3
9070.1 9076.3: 18.3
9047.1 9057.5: 18.3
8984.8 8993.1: 19.5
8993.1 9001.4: 20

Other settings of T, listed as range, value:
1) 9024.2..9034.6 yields 18.48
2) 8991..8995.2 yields 19.86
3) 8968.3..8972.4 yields 19.14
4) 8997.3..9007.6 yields 20.14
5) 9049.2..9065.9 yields 18.53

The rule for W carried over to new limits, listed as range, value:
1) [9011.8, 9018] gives 18.7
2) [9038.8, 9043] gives 18.7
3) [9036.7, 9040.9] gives 18.6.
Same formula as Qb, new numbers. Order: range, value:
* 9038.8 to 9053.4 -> 18.34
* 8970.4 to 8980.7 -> 19.14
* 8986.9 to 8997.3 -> 19.43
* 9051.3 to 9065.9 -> 17.91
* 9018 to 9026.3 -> 18.15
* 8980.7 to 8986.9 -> 19.36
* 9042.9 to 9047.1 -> 18.75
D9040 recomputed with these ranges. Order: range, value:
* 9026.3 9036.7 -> 18.4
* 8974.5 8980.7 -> 19.4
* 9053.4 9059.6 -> 18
